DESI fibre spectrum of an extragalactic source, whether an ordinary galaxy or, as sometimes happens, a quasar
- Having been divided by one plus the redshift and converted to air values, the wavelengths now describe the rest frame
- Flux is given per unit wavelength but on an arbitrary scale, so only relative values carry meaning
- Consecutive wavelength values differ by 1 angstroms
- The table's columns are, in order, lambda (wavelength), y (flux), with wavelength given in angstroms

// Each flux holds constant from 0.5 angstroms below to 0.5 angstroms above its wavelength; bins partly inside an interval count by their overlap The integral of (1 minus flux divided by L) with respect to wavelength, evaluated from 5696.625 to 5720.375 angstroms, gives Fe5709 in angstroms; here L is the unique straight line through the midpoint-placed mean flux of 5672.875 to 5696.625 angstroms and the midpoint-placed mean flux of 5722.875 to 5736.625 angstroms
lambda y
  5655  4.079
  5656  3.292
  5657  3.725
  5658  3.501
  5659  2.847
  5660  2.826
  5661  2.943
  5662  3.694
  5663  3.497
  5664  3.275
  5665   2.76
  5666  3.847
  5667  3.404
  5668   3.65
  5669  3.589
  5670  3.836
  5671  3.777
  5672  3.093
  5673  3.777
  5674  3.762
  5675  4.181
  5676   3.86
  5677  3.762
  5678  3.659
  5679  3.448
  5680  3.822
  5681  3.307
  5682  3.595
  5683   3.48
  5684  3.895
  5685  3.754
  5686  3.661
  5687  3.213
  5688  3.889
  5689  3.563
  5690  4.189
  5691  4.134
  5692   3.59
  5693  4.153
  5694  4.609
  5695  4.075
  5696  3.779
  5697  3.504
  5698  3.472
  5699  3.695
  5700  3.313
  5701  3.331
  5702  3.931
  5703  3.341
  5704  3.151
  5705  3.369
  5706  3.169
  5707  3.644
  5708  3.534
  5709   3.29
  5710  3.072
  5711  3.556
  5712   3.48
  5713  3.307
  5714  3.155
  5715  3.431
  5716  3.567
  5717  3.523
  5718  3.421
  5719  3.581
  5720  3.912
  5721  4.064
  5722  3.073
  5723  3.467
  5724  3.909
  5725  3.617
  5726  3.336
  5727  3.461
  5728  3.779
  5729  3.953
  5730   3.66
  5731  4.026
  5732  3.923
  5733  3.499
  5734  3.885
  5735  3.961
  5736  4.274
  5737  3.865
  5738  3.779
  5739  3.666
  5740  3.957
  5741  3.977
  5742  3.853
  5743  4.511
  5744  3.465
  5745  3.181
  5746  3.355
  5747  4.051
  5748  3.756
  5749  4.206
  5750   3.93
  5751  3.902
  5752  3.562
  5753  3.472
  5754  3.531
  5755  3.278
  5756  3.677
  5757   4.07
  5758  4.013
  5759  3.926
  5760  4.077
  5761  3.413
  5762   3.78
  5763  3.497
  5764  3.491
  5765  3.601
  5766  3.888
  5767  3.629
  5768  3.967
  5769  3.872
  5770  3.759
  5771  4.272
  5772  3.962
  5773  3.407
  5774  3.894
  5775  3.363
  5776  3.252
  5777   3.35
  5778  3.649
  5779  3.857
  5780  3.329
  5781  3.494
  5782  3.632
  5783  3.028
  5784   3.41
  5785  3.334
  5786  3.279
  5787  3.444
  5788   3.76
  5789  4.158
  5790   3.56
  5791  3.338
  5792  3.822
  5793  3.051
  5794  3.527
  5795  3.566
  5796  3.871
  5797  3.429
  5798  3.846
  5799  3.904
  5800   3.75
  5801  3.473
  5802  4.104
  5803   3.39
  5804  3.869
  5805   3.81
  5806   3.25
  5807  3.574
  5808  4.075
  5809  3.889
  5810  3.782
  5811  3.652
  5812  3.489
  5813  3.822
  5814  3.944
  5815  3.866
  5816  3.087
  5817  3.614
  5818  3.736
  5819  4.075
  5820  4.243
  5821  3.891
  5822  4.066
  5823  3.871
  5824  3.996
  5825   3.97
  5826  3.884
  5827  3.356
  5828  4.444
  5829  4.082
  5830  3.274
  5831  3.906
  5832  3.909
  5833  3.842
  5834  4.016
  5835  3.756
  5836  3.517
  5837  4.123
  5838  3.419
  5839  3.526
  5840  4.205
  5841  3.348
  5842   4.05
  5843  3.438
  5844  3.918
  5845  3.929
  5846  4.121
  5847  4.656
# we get 2.1 angstroms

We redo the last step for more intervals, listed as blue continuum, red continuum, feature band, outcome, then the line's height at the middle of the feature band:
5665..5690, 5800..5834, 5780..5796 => 1.1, 3.77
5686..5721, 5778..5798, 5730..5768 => -2.4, 3.56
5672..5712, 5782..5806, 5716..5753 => -1.3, 3.62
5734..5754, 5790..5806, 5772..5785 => 0.8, 3.7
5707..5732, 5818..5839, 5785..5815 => 1.0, 3.79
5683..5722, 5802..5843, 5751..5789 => 0.7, 3.71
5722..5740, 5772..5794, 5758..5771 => -0.6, 3.59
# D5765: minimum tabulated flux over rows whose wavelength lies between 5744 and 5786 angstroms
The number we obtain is 3.028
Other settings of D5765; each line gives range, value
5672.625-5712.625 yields 3.072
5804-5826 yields 3.087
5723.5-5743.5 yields 3.336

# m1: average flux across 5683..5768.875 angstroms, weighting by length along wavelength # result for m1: 3.69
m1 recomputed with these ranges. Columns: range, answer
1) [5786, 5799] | 3.61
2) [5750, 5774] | 3.75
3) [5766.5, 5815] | 3.65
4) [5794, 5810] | 3.72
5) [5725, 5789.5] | 3.71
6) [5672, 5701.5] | 3.73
